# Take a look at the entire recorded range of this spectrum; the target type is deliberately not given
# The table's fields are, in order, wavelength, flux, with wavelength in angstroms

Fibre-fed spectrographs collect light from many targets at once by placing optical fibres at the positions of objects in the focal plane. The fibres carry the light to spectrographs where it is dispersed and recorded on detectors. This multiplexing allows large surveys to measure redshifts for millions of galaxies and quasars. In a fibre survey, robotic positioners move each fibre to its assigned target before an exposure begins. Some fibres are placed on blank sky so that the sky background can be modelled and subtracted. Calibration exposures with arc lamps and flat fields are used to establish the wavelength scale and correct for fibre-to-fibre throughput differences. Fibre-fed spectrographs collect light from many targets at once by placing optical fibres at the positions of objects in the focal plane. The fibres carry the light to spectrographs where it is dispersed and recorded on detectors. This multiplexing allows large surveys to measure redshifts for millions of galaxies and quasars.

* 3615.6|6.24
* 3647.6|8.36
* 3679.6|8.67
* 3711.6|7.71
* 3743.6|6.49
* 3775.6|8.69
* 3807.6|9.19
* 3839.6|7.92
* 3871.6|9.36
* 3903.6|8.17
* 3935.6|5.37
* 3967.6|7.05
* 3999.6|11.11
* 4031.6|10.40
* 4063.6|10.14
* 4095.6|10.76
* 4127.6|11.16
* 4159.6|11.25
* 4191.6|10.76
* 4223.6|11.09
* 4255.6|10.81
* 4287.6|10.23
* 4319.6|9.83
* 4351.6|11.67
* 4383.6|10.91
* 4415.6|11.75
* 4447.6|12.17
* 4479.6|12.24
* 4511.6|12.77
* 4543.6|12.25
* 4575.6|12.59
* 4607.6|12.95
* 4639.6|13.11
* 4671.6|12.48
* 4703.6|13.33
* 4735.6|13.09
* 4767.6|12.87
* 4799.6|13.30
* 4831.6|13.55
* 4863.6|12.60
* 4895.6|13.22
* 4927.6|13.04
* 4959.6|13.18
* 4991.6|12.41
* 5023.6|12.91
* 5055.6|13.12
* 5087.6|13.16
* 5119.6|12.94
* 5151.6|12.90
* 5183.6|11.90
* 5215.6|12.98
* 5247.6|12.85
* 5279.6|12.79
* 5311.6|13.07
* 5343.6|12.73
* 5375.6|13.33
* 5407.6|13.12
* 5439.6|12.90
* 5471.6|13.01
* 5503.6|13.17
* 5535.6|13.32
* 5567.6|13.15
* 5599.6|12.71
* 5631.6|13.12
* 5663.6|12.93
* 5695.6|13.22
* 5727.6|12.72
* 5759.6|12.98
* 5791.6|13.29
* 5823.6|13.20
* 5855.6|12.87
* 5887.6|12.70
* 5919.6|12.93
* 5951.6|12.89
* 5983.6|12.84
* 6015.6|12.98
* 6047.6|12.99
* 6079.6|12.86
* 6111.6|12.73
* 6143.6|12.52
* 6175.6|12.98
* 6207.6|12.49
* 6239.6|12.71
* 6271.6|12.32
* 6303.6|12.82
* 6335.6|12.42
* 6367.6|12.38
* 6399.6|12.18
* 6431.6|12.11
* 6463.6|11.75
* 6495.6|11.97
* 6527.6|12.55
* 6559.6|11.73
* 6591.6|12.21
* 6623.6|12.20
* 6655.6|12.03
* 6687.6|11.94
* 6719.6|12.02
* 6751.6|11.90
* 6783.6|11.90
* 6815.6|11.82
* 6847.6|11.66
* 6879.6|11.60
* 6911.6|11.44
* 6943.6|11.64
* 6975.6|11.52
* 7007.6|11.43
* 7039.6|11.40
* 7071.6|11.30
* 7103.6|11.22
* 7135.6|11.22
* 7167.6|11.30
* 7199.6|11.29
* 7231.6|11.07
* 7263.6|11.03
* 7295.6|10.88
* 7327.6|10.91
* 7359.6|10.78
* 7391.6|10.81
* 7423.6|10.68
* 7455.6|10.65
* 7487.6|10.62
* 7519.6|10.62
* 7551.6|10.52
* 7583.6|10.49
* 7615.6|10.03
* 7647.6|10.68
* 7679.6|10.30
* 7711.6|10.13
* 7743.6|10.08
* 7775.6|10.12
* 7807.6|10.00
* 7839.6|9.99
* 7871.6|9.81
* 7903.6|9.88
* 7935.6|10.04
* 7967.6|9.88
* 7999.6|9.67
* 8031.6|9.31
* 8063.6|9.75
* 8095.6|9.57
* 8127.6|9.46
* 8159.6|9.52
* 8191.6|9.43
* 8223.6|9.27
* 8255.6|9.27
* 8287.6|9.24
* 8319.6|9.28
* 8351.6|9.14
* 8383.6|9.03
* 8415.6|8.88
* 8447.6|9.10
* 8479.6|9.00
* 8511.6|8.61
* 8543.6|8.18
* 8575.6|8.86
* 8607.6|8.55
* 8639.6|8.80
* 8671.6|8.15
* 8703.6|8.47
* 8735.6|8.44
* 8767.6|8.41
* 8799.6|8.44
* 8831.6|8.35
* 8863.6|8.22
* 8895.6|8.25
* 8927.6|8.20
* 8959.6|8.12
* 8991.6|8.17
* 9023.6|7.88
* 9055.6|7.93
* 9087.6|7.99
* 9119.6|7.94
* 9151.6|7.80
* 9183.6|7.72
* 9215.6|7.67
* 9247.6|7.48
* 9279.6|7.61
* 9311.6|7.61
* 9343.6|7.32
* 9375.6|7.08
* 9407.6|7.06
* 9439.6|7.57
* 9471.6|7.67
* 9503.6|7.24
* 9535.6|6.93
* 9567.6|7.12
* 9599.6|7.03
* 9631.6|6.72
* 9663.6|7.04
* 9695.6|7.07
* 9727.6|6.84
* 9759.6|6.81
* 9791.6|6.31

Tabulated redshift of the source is 0.00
